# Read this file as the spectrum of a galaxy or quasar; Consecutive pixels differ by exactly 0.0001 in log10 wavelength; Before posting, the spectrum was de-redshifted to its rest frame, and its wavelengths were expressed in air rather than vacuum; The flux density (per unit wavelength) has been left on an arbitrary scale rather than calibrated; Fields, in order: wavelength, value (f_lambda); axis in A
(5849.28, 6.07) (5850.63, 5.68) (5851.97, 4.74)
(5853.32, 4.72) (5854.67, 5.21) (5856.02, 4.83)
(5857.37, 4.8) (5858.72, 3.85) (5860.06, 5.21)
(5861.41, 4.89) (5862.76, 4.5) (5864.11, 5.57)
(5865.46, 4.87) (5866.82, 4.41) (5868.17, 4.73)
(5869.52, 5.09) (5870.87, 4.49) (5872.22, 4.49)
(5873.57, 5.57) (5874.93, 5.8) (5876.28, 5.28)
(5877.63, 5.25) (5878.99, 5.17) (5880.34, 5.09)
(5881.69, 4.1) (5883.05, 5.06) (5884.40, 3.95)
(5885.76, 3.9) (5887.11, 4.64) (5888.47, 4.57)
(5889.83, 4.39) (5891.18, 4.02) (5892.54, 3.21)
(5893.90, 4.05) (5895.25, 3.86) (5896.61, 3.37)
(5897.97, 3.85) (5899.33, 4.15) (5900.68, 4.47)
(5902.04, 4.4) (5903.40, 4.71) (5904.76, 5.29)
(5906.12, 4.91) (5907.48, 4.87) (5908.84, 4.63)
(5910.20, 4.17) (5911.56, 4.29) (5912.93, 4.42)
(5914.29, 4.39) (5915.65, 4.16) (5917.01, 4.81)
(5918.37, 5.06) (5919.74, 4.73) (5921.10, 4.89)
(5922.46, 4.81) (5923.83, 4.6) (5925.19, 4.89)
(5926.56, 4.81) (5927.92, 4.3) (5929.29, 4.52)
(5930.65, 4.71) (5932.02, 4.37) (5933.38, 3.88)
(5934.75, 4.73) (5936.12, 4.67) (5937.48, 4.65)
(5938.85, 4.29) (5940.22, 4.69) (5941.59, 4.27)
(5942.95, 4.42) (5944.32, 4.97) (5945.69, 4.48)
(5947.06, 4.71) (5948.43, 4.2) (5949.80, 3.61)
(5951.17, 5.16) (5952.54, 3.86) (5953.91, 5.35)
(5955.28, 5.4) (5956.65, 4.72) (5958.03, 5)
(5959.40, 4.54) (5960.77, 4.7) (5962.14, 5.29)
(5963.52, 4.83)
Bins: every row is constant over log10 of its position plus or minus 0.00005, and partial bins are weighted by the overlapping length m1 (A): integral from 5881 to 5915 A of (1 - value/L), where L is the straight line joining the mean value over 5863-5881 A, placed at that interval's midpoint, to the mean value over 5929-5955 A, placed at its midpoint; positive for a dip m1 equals 3.8 A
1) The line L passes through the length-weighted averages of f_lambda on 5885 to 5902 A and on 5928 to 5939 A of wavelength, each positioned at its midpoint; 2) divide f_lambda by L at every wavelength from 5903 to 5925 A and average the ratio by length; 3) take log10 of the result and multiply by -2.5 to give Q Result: -0.10 mag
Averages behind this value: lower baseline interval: 4.05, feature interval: 4.68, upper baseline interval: 4.48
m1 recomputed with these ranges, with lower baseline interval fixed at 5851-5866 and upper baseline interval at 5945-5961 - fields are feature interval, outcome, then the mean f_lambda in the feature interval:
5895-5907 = 1.0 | 4.36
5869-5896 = 1.2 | 4.59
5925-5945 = 0.6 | 4.54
